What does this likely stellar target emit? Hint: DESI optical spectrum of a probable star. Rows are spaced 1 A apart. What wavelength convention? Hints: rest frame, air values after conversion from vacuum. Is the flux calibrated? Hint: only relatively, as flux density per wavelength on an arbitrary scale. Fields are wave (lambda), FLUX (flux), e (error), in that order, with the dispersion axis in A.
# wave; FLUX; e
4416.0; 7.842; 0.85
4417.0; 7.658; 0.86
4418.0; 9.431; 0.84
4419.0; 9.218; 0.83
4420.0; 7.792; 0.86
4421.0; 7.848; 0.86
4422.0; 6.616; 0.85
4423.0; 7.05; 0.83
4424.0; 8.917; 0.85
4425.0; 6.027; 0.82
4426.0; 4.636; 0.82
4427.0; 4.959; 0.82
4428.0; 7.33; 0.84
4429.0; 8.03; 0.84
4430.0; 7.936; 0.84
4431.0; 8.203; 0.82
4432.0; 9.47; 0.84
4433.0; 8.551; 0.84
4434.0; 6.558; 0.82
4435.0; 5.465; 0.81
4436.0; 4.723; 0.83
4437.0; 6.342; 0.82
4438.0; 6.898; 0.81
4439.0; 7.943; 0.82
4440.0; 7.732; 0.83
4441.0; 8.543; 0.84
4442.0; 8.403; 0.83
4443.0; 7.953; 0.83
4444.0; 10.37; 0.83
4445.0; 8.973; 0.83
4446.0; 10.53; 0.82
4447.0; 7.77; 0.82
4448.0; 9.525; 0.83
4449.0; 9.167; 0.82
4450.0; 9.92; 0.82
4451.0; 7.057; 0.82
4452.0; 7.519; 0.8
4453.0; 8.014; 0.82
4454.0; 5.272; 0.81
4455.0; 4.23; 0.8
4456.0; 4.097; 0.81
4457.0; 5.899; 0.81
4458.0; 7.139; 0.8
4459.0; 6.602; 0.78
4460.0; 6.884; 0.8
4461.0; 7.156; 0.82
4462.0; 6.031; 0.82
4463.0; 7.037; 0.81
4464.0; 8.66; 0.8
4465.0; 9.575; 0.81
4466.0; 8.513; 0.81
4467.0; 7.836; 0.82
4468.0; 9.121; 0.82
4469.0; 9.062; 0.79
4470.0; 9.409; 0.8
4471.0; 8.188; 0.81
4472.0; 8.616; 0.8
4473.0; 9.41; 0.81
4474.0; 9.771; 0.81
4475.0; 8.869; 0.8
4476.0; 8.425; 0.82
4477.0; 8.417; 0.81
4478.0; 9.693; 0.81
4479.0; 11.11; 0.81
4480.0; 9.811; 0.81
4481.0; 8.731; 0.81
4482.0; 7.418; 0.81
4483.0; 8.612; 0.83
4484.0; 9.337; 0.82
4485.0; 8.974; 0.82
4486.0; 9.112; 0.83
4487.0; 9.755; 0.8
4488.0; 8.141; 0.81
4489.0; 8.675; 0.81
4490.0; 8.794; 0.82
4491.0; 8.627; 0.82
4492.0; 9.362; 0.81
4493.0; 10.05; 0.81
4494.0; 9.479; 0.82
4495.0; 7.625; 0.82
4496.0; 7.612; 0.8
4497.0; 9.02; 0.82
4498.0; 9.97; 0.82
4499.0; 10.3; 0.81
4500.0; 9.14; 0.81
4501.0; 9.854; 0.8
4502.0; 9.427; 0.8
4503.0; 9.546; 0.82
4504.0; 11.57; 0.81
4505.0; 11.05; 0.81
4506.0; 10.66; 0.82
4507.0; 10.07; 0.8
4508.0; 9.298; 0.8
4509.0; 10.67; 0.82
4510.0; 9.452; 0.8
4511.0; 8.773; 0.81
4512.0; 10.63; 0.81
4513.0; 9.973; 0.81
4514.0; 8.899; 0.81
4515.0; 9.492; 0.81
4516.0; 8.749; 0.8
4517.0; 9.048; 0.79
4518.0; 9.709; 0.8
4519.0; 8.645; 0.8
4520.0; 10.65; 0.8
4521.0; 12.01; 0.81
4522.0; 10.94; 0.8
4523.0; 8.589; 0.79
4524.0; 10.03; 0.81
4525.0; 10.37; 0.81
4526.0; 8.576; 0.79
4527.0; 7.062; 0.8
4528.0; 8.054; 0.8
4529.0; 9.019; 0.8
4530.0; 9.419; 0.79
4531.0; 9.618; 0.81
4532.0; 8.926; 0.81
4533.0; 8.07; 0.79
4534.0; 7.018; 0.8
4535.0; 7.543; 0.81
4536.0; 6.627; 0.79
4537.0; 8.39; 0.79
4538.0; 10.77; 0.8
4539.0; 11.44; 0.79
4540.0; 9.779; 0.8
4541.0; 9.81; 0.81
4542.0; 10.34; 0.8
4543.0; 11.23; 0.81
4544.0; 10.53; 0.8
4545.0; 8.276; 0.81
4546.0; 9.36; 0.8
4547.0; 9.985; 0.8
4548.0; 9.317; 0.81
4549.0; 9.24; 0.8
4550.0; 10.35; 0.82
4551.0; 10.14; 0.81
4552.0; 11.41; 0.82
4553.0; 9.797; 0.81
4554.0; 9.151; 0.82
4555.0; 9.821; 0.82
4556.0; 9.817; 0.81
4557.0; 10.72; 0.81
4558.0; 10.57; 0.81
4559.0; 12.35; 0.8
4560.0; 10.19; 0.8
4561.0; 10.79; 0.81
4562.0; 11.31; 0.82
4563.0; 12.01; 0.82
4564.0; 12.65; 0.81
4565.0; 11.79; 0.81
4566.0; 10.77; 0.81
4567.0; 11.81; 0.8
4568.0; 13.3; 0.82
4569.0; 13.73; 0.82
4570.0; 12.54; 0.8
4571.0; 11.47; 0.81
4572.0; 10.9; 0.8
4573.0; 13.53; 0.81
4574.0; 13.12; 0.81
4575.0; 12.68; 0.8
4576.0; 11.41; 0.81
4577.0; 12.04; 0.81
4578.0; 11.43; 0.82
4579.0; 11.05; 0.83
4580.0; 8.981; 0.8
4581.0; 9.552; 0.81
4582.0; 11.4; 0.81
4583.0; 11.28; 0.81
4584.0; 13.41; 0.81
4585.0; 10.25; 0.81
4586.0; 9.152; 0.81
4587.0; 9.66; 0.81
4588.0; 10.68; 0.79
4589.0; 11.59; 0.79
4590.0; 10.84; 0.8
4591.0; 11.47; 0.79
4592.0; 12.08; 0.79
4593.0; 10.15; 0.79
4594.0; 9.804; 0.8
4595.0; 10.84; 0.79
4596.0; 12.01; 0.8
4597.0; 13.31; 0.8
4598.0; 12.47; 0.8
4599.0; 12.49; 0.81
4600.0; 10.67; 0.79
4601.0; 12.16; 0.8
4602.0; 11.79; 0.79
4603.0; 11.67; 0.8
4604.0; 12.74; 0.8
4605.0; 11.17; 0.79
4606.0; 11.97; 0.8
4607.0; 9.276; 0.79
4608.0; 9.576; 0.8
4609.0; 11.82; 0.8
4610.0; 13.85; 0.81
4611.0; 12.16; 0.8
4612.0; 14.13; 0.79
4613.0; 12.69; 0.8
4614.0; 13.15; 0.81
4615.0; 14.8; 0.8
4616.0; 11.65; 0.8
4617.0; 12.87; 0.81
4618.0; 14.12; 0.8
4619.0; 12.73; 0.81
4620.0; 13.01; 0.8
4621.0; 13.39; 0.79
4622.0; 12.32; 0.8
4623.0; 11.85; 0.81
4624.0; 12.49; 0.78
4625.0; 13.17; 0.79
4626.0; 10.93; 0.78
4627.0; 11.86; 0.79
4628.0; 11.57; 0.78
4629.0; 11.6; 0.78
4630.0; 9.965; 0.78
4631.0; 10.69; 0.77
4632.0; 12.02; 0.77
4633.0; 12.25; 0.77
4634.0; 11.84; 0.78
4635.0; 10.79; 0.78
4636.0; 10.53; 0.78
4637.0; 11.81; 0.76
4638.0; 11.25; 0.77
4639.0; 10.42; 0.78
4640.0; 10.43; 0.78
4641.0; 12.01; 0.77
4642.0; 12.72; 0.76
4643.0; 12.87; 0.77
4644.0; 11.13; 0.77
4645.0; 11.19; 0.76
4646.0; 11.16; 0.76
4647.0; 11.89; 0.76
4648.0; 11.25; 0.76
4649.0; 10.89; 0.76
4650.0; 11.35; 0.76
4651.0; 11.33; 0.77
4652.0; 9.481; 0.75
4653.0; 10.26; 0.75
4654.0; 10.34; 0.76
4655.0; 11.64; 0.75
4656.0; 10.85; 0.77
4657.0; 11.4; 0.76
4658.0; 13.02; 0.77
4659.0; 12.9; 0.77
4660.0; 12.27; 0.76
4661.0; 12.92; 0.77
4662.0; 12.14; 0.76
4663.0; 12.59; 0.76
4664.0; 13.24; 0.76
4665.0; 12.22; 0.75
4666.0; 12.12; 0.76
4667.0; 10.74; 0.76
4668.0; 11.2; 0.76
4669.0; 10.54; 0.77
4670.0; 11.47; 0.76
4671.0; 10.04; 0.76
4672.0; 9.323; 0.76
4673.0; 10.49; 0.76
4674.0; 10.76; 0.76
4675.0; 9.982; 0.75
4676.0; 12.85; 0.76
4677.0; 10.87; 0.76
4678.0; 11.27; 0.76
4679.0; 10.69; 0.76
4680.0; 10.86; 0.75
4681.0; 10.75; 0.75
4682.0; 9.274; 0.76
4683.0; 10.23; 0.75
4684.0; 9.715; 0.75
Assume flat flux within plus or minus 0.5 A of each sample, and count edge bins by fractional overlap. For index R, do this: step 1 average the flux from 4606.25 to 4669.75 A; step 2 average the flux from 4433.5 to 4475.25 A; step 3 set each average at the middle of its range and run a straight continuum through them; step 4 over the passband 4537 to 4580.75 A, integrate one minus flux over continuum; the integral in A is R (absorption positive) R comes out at -3.7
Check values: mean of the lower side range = 7.77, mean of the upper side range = 11.8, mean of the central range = 10.9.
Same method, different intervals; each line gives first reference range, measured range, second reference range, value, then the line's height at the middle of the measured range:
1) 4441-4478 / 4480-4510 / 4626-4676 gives -2.3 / 8.68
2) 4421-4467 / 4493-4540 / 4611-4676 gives -2.2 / 9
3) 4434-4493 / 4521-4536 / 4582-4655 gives 1.2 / 9.62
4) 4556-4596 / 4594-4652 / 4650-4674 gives -2.4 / 11.4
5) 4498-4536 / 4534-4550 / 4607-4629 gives 1.2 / 10.2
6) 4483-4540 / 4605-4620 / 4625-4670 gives -2.1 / 10.9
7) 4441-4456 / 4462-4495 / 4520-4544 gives -1.4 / 8.53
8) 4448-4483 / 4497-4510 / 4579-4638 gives -1.5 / 9.02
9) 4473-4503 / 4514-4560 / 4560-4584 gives 4.6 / 10.6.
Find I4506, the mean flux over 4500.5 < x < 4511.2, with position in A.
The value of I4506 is 10.1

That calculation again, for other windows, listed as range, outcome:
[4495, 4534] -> 9.49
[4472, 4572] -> 9.77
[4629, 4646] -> 11.4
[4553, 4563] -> 10.6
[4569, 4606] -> 11.5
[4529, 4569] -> 10.1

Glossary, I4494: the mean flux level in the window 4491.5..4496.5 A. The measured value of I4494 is 8.83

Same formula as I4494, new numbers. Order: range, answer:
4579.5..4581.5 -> 9.27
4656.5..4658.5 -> 12.2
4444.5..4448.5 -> 9.2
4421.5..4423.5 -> 6.83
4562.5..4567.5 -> 11.8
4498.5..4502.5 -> 9.68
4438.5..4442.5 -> 8.16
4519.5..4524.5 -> 10.4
